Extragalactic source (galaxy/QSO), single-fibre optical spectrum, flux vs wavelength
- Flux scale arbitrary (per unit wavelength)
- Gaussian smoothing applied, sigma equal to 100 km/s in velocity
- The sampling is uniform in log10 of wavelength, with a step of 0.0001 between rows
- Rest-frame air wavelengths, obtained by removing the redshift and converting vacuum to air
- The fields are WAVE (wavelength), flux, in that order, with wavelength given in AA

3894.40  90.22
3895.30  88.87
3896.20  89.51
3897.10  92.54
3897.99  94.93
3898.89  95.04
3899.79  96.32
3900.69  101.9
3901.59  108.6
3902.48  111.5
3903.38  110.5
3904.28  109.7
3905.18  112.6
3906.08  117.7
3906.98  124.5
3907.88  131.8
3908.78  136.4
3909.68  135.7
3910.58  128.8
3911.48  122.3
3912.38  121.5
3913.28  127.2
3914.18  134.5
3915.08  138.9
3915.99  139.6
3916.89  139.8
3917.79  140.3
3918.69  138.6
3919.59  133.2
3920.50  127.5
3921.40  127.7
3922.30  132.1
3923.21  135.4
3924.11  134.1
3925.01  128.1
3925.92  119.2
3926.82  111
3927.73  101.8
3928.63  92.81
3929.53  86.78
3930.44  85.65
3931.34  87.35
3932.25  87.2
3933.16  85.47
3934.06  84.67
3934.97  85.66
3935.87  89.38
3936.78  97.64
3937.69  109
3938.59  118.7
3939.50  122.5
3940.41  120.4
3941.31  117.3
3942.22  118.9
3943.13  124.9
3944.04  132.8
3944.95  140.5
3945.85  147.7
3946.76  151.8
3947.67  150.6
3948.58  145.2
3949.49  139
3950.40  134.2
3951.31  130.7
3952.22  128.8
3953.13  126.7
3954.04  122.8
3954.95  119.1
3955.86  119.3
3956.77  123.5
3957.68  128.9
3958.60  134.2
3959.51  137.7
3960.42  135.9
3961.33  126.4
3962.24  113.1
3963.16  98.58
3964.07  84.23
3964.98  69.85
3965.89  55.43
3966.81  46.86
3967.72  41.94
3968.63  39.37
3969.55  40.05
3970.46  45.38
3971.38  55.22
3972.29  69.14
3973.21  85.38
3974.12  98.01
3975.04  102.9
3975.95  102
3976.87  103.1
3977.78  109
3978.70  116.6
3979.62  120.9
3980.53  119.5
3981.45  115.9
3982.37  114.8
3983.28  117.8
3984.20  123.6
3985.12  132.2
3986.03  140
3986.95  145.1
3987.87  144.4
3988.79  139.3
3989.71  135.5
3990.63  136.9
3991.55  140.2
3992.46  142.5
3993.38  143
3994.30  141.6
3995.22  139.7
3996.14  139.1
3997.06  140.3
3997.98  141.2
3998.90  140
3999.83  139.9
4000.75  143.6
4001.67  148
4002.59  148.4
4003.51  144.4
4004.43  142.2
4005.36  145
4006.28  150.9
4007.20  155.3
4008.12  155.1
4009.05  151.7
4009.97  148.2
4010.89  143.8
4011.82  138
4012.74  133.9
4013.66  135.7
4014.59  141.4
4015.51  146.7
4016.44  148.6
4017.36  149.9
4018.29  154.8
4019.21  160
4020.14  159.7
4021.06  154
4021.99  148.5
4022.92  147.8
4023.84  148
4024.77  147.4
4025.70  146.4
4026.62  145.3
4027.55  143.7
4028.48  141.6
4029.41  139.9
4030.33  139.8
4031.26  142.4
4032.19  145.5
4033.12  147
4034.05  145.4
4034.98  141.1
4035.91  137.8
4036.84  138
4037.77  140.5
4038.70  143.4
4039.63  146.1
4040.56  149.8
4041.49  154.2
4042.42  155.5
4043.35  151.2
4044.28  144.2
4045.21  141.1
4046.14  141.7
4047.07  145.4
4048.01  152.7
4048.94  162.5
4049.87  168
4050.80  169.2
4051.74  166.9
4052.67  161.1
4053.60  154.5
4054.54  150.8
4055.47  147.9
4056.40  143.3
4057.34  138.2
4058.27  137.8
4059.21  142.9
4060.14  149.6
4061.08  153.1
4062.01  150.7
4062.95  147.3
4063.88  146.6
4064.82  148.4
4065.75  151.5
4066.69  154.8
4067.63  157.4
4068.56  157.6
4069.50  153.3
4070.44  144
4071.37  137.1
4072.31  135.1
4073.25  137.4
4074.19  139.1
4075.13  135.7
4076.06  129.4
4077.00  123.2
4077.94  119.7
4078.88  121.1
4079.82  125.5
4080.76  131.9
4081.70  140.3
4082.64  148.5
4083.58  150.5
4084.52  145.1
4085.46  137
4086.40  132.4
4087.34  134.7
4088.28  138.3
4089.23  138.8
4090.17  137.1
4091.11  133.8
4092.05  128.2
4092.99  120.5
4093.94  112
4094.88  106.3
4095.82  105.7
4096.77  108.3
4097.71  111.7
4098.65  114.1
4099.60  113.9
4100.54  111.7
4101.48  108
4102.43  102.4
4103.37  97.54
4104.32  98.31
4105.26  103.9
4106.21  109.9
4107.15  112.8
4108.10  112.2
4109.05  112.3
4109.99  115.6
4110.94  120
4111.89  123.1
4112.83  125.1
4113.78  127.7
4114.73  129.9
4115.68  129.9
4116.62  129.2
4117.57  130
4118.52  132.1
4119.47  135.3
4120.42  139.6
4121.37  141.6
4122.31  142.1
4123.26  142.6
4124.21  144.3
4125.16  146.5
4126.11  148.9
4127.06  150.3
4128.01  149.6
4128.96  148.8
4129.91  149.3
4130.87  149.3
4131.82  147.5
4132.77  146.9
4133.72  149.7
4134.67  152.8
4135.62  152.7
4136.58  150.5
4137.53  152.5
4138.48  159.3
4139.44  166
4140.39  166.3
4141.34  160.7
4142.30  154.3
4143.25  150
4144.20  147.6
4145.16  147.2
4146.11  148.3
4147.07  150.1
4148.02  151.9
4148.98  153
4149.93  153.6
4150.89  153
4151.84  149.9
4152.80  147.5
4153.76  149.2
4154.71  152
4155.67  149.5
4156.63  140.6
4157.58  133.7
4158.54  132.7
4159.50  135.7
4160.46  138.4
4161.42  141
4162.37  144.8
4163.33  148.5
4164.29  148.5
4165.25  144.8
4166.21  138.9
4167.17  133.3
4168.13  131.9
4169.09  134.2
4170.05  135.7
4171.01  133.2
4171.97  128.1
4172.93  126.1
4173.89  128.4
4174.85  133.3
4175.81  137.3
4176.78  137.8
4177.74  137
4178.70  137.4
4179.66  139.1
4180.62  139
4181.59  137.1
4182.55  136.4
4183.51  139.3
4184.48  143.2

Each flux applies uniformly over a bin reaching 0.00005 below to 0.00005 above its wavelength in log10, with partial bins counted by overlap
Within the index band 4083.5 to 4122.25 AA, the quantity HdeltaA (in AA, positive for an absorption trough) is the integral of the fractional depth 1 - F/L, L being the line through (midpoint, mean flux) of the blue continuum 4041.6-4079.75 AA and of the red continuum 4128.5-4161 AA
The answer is 6.76 AA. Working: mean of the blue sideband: 147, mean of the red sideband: 150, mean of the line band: 122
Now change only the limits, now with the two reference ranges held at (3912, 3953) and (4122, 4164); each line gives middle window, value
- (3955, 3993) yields 6.1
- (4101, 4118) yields 3.4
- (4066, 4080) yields 0.1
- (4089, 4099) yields 1.6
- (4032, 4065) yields -3.0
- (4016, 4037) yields -2.1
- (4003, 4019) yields -1.8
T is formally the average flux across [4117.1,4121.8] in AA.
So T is 136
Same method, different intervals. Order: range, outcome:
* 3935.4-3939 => 104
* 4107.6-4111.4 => 115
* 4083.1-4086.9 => 141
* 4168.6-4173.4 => 132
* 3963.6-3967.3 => 64.1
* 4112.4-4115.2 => 127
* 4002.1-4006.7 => 146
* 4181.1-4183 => 136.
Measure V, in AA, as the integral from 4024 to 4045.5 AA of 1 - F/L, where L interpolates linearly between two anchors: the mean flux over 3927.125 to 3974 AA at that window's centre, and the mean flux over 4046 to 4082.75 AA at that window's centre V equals -1.6 AA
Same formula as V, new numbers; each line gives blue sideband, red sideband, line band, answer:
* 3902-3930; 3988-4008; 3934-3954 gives 1.0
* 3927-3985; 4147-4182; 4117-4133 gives -1.1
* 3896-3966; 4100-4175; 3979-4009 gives -3.5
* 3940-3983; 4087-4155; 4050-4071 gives -4.4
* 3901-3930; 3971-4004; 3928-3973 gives 7.1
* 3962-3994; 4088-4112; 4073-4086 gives -2.5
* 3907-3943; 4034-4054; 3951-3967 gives 1.8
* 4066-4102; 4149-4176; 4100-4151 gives -0.5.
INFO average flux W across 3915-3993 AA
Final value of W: 114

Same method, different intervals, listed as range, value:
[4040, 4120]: 135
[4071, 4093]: 134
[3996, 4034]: 146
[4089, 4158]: 136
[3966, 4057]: 134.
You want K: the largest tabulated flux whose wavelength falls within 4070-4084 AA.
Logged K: 150.5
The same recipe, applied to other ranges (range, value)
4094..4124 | 142.6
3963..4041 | 160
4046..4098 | 169.2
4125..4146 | 166.3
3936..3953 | 151.8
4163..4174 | 148.5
